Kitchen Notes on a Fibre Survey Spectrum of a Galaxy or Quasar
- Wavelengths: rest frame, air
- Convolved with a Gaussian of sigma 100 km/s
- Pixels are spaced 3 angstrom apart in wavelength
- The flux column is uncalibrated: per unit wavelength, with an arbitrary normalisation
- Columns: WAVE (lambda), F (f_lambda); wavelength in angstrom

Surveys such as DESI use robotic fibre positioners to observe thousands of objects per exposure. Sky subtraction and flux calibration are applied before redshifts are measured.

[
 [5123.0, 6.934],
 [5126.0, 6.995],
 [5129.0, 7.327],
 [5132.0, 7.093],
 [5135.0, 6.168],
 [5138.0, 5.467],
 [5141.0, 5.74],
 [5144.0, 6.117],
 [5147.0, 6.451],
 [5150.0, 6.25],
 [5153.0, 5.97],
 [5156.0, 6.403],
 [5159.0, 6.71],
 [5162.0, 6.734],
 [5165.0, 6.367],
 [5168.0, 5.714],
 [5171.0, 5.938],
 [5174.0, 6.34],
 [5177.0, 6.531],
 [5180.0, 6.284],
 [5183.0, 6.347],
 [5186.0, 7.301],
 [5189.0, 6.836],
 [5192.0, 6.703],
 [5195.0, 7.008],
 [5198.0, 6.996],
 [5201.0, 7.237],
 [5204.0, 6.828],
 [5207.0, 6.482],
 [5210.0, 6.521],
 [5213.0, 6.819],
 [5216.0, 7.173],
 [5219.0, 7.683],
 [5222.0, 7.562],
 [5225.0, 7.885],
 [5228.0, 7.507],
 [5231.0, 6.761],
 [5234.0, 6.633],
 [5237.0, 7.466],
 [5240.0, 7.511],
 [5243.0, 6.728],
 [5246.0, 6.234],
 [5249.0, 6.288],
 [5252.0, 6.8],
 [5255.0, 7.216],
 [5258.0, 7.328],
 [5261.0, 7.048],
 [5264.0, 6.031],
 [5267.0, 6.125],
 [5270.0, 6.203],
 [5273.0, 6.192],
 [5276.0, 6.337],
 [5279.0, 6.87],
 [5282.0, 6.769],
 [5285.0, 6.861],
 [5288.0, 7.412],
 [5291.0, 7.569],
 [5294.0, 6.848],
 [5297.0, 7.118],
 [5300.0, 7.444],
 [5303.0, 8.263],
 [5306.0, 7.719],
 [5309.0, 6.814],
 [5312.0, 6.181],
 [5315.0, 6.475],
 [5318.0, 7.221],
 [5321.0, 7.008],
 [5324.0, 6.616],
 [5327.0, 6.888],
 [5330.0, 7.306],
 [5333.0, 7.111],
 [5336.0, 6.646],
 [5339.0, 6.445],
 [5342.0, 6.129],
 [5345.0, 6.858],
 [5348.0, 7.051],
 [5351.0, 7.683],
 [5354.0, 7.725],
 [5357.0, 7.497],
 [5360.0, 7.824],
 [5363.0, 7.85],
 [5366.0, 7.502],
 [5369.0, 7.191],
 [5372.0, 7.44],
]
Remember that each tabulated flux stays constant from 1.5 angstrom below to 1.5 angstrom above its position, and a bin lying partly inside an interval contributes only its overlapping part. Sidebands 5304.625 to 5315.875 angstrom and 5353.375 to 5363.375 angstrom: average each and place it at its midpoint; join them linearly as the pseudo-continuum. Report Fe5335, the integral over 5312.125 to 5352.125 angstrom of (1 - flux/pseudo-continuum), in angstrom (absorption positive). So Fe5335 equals 2.0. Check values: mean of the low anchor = 6.8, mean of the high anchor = 7.71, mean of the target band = 6.85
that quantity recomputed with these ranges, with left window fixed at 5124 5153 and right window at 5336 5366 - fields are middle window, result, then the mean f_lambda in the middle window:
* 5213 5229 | -1.9 angstrom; 7.49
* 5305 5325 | 0.6 angstrom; 6.85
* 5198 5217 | -0.5 angstrom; 6.85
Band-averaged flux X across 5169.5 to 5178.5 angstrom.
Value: 6.27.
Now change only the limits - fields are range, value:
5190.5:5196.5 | 6.86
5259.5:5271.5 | 6.35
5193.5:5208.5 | 6.91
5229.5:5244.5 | 7.02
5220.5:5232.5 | 7.43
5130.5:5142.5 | 6.12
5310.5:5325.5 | 6.7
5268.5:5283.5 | 6.47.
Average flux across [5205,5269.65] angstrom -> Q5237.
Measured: 6.93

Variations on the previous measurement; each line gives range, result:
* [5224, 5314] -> 6.93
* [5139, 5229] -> 6.67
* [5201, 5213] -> 6.71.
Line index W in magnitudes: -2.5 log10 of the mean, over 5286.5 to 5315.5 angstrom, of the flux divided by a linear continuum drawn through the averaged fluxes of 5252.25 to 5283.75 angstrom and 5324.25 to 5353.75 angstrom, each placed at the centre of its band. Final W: -0.07 mag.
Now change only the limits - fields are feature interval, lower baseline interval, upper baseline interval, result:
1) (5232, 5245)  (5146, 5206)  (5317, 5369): -0.04 mag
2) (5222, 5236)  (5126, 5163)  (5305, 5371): -0.09 mag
